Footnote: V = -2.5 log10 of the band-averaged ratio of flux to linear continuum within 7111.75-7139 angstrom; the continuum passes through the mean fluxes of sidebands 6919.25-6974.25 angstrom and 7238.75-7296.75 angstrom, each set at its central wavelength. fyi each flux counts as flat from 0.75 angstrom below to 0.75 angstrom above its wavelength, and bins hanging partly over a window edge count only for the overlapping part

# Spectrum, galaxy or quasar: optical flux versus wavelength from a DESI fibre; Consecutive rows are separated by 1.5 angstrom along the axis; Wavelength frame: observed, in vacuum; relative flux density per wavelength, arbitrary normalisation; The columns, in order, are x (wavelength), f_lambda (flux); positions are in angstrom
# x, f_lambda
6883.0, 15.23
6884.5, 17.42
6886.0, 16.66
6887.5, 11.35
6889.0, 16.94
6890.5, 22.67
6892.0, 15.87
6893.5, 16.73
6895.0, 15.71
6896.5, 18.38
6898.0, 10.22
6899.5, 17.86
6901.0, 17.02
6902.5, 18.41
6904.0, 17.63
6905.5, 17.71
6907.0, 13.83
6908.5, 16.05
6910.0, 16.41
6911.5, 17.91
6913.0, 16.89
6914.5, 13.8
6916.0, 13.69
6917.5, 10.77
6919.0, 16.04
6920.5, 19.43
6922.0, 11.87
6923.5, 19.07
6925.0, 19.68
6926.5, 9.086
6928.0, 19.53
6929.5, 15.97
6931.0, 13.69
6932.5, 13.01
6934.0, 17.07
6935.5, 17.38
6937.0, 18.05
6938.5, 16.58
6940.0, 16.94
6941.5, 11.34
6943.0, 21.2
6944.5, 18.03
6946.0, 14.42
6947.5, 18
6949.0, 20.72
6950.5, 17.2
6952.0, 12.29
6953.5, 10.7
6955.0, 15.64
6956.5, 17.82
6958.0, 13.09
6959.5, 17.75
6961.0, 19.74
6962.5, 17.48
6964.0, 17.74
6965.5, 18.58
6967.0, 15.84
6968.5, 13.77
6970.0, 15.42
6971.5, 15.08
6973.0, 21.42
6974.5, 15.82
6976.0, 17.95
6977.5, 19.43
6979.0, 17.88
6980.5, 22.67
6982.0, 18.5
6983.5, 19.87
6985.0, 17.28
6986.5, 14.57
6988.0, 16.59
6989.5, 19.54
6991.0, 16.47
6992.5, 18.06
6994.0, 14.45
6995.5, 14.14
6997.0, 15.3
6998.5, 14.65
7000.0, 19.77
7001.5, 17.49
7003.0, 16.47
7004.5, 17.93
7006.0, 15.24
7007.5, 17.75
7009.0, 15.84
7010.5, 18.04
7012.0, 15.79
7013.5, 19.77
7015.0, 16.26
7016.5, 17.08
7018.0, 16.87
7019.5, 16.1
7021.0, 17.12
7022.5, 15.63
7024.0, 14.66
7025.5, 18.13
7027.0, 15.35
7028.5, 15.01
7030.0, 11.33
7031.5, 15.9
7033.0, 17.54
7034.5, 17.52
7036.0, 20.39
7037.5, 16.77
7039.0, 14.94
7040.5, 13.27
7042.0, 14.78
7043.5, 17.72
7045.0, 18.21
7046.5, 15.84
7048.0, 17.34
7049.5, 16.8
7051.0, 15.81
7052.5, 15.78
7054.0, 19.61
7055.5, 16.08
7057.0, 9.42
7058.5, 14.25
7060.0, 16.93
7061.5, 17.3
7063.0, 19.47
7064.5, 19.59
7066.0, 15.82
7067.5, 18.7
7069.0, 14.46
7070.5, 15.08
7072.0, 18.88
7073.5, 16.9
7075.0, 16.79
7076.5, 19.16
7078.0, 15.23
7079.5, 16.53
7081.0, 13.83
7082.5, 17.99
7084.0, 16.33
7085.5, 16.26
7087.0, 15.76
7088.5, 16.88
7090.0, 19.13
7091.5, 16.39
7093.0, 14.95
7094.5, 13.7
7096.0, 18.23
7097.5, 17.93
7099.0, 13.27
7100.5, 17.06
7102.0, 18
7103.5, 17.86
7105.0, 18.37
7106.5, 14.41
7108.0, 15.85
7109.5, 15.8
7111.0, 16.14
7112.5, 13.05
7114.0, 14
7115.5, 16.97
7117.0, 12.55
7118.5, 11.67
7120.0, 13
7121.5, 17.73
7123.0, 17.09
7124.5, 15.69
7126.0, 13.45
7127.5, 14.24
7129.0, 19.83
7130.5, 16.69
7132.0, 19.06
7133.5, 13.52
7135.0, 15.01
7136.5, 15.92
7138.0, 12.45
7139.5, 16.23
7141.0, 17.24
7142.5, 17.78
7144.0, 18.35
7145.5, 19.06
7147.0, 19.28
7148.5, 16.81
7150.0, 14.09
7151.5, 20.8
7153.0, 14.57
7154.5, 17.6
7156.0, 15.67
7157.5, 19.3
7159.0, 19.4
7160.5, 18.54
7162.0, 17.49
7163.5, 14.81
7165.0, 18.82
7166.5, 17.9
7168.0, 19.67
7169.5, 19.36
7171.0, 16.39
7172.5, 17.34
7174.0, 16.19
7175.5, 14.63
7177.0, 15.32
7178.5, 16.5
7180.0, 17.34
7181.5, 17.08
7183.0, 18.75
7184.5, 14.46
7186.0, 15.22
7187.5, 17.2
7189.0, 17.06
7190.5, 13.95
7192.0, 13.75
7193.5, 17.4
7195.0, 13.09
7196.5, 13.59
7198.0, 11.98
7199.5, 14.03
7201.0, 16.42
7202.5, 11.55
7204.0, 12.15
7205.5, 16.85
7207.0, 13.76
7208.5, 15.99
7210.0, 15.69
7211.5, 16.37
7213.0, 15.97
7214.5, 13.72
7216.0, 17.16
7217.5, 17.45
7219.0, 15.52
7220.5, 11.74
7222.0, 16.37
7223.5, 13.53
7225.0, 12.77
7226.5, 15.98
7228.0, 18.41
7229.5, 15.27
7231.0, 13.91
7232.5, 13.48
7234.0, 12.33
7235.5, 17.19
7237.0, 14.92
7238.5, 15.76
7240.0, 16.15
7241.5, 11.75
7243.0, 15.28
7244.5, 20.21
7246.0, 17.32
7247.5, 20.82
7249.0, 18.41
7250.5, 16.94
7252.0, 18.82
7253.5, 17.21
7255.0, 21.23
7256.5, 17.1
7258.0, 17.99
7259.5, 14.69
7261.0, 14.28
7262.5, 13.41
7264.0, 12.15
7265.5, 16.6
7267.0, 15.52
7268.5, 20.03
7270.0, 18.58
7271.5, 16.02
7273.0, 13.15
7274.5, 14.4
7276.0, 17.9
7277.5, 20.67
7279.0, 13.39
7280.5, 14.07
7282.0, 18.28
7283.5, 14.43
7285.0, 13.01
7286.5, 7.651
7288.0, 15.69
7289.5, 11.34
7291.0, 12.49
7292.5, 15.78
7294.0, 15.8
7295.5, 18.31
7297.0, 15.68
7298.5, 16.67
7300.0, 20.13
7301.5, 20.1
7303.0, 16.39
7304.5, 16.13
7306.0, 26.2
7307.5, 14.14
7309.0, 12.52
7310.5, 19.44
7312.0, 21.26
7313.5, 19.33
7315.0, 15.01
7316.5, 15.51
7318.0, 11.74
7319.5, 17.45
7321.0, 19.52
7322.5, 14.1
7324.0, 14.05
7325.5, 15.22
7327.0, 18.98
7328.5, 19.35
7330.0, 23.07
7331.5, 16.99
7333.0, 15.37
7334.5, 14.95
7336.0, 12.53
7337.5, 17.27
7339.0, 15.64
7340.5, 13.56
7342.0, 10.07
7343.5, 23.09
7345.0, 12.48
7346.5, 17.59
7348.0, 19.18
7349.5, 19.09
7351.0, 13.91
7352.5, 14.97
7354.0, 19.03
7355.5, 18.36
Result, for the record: 0.07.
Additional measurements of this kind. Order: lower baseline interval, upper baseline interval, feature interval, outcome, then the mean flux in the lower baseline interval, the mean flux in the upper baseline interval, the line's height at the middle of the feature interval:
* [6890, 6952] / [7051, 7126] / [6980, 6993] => -0.12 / 16.3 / 16.1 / 16.2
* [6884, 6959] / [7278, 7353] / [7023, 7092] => -0.02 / 16.1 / 16.2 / 16.1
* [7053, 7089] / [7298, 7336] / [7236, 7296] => 0.08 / 16.5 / 17.3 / 17.1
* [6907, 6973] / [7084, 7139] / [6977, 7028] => -0.07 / 16.1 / 15.8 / 16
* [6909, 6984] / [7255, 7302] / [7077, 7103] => -0.01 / 16.6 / 15.7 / 16.2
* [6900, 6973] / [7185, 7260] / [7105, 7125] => 0.06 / 16.2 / 15.6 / 15.8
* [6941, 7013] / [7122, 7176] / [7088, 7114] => 0.05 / 16.9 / 17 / 17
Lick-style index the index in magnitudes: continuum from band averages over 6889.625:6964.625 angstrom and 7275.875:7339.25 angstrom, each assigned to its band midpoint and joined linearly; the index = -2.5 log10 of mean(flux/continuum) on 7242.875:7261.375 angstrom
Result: -0.10 mag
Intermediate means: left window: 16.3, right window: 16.4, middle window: 17.9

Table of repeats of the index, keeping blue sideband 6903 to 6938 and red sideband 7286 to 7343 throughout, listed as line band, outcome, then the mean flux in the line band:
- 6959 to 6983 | -0.12 mag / 17.8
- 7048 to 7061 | 0.02 mag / 15.7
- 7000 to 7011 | -0.08 mag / 17.1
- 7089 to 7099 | -0.03 mag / 16.5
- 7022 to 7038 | -0.01 mag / 16.2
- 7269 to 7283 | -0.01 mag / 16.3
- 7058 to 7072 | -0.06 mag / 17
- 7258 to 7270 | 0.04 mag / 15.6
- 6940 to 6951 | -0.09 mag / 17.3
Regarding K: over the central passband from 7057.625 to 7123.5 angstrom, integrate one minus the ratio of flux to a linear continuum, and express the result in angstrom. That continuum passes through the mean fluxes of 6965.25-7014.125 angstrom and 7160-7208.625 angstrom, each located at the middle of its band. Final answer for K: 1.07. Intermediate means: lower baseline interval 17.2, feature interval 16.2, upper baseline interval 15.9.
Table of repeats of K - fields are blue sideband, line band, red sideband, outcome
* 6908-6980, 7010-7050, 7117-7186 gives 0.08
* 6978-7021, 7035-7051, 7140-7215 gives 0.36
